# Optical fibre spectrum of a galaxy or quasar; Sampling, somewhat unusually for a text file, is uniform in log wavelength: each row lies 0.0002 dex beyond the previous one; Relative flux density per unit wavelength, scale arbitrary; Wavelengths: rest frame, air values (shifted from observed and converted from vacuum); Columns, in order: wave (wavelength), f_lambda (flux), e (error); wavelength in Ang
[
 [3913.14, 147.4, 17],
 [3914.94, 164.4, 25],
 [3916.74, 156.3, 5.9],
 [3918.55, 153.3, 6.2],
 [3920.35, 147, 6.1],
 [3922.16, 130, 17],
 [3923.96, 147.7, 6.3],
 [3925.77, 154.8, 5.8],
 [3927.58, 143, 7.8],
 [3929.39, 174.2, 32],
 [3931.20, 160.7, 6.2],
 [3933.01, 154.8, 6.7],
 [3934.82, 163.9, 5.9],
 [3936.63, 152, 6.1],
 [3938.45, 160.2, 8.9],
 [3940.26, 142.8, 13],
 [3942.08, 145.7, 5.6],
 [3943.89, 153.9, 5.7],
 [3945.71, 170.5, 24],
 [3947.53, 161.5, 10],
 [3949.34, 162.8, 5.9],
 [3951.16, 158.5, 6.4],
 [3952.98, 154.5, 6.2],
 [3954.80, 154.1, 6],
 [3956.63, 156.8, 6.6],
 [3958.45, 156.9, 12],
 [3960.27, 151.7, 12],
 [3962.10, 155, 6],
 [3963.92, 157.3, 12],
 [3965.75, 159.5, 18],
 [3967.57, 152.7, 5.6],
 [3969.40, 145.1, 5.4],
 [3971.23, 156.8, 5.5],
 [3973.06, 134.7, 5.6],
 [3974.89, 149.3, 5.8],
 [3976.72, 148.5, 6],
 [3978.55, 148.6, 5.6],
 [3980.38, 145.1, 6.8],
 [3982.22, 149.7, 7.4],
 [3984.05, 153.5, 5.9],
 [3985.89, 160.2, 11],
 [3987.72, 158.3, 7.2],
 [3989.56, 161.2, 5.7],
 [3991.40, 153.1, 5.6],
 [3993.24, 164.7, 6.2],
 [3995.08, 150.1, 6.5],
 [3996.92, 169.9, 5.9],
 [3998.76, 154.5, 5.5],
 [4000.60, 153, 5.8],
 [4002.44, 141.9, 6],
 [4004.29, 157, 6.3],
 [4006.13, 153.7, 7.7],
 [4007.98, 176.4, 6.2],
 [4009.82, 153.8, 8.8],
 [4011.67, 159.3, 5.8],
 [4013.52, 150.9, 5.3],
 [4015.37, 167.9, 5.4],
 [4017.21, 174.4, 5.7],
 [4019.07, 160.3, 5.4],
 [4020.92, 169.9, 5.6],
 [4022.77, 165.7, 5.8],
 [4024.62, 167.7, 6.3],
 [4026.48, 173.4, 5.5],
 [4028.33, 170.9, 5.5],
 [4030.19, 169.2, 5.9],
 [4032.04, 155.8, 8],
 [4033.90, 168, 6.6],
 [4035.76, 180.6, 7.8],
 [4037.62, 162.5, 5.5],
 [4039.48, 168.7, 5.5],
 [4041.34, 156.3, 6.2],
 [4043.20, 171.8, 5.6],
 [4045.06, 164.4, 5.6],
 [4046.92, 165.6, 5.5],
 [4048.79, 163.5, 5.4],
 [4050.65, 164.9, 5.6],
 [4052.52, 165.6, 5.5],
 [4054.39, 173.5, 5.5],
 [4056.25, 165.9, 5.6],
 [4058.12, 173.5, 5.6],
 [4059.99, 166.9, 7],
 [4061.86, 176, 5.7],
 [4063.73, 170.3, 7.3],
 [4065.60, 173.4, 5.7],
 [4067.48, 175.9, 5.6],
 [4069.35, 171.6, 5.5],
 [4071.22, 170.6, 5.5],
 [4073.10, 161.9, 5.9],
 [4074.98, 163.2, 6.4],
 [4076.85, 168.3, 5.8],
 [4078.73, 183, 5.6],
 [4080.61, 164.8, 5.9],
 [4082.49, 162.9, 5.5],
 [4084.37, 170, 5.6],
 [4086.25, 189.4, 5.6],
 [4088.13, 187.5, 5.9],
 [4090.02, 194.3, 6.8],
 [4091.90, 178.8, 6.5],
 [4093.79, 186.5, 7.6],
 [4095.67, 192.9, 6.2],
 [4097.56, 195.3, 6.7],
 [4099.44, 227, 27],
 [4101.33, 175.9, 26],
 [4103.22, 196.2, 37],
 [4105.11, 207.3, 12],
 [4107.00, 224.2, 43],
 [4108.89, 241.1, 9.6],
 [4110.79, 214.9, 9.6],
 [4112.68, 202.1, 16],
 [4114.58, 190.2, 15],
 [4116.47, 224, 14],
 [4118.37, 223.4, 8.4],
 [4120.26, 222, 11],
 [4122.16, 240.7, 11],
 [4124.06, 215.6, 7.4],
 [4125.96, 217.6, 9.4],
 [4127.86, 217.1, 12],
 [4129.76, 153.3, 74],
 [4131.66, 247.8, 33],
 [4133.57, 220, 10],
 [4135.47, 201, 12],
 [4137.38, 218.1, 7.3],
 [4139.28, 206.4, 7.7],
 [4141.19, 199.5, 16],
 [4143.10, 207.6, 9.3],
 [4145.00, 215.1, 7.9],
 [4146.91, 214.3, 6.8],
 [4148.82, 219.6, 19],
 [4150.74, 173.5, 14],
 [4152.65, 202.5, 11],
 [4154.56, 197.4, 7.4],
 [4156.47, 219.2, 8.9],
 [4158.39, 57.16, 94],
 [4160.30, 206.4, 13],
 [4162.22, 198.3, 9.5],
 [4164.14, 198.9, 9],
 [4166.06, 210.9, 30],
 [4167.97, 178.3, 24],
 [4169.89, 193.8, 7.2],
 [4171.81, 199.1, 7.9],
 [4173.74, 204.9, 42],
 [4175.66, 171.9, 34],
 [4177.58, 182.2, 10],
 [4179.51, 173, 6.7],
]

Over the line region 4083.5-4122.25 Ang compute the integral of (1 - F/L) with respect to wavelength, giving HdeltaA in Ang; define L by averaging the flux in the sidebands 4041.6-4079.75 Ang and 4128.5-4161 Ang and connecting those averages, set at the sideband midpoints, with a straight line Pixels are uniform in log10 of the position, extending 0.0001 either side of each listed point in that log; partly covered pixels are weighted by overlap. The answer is -4.13 Ang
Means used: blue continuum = 169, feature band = 203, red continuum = 198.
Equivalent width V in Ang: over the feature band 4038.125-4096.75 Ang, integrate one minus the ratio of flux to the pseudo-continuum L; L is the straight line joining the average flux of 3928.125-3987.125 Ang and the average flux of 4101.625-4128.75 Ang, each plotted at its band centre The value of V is 7.4 Ang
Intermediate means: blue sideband 155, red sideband 216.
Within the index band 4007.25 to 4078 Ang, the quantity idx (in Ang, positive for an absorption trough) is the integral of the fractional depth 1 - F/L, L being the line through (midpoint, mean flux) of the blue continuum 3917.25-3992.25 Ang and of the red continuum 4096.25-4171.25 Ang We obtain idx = 4.4 Ang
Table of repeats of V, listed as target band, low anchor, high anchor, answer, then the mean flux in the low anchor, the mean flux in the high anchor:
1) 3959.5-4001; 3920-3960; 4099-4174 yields 2.9 Ang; 155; 204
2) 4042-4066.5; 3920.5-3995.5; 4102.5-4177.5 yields 1.6 Ang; 154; 204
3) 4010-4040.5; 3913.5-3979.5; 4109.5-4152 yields 2.1 Ang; 154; 211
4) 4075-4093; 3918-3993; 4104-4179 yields 1.1 Ang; 154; 203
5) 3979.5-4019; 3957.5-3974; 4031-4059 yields 0.2 Ang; 152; 167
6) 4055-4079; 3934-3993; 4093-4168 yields 1.9 Ang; 154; 204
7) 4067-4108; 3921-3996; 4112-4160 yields 1.4 Ang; 154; 204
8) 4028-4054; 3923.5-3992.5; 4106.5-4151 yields 2.4 Ang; 155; 213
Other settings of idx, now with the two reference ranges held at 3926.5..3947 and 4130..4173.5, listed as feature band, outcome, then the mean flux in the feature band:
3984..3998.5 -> 0.71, 159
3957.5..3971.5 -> 0.67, 154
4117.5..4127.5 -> -1.59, 224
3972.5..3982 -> 1.07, 146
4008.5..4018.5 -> 0.57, 162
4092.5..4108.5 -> -1.10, 202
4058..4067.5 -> 0.47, 172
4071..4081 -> 0.82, 169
